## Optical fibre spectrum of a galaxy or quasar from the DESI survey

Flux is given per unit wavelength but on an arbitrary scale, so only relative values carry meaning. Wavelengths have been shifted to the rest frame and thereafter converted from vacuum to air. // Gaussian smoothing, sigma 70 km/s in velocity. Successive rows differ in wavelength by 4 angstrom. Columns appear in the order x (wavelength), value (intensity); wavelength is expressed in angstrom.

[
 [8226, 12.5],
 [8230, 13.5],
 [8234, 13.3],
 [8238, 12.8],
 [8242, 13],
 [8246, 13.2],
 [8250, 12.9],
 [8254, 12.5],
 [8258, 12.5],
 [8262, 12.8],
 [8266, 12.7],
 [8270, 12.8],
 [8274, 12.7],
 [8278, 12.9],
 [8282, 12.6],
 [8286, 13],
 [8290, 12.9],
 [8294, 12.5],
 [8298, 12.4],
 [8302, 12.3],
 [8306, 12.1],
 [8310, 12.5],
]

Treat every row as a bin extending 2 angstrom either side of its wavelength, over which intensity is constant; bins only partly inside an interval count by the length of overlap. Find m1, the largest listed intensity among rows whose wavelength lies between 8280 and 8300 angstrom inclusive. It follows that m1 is 13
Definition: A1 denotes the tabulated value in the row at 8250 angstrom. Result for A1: 12.9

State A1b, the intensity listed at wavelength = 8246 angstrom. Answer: 13.2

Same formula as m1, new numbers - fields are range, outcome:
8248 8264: 12.9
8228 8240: 13.5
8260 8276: 12.8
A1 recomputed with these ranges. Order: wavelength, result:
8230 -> 13.5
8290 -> 12.9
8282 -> 12.6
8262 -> 12.8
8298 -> 12.4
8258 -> 12.5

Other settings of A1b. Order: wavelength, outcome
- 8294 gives 12.5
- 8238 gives 12.8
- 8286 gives 13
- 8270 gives 12.8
